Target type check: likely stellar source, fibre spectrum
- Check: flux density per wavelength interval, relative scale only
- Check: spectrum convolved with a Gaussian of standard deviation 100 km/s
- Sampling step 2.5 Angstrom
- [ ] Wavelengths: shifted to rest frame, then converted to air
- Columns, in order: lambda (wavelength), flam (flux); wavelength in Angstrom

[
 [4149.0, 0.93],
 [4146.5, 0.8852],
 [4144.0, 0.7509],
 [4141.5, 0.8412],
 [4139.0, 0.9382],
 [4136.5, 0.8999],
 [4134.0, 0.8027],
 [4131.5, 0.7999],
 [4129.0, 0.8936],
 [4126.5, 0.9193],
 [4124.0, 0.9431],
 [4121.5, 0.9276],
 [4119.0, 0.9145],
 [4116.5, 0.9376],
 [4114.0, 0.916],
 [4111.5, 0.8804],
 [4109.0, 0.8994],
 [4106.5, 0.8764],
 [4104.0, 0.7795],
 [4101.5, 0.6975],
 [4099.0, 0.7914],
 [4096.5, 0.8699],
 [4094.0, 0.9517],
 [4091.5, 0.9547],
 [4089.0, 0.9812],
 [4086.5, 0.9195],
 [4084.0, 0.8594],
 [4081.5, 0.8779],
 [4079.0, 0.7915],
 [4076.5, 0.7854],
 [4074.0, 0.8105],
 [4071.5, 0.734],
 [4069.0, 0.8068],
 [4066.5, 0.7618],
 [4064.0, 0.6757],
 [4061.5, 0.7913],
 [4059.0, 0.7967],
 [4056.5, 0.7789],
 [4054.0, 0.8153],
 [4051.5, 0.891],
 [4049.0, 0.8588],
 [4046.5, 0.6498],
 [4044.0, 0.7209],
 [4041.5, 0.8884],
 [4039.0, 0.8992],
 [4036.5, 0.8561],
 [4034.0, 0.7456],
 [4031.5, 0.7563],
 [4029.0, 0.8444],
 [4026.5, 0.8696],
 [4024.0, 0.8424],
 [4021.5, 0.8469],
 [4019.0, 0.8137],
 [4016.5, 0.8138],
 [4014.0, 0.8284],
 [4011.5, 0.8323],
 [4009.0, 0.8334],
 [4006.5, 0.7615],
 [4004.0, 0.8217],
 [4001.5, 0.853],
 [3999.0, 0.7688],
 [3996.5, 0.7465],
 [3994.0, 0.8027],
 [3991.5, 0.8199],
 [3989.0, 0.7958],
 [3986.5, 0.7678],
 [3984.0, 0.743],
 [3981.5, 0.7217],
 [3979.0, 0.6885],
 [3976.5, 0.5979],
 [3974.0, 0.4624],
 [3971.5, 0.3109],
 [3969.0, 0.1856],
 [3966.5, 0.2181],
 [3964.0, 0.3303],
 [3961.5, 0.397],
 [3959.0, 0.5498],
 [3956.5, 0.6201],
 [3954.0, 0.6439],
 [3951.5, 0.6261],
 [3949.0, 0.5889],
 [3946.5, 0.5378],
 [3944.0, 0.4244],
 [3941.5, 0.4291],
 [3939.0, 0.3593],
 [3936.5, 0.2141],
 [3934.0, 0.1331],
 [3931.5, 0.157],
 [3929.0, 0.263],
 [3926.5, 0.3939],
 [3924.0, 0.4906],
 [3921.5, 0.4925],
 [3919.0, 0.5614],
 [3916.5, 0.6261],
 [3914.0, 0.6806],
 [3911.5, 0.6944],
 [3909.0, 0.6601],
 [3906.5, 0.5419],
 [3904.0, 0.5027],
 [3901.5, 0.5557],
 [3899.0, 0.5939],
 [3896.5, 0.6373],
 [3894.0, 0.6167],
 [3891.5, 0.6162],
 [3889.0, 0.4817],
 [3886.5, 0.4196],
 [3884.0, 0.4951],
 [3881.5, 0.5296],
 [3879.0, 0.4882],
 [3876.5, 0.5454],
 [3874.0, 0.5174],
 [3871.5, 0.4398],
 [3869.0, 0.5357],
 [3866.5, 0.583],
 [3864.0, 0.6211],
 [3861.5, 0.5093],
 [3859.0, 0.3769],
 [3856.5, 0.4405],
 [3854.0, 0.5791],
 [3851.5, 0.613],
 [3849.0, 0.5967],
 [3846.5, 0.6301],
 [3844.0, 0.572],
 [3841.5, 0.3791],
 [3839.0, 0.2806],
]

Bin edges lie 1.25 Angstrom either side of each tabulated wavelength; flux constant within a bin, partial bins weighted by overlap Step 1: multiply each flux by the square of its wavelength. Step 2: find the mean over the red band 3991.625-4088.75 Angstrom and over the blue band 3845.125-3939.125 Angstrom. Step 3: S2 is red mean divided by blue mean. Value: 1.73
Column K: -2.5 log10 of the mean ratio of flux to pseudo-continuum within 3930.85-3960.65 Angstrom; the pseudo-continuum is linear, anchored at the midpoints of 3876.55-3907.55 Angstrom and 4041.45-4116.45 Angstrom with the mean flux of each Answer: 0.37 mag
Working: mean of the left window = 0.54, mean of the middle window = 0.445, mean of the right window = 0.828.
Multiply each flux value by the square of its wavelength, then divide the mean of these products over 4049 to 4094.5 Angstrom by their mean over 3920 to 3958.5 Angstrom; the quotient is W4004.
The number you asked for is 2.07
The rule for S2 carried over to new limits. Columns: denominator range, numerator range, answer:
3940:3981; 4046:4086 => 1.75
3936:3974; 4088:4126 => 2.21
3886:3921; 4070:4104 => 1.58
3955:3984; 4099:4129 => 1.98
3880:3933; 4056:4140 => 1.80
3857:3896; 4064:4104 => 1.78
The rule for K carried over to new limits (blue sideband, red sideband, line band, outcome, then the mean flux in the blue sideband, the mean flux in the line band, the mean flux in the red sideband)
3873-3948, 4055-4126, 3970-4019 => -0.117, 0.489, 0.734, 0.847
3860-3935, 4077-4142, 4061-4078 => 0.061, 0.514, 0.766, 0.879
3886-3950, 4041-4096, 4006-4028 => -0.172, 0.488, 0.829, 0.823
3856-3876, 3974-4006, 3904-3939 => 0.320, 0.507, 0.453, 0.749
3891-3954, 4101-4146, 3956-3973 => 0.493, 0.497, 0.364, 0.871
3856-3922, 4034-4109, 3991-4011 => -0.121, 0.549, 0.801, 0.823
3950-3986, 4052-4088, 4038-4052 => -0.114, 0.513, 0.813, 0.803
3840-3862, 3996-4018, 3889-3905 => 0.044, 0.52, 0.58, 0.809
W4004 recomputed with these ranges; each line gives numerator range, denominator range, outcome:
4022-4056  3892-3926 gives 1.49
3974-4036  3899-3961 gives 1.66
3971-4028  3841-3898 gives 1.52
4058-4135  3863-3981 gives 1.89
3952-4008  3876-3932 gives 1.22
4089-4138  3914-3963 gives 2.12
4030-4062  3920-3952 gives 2.18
